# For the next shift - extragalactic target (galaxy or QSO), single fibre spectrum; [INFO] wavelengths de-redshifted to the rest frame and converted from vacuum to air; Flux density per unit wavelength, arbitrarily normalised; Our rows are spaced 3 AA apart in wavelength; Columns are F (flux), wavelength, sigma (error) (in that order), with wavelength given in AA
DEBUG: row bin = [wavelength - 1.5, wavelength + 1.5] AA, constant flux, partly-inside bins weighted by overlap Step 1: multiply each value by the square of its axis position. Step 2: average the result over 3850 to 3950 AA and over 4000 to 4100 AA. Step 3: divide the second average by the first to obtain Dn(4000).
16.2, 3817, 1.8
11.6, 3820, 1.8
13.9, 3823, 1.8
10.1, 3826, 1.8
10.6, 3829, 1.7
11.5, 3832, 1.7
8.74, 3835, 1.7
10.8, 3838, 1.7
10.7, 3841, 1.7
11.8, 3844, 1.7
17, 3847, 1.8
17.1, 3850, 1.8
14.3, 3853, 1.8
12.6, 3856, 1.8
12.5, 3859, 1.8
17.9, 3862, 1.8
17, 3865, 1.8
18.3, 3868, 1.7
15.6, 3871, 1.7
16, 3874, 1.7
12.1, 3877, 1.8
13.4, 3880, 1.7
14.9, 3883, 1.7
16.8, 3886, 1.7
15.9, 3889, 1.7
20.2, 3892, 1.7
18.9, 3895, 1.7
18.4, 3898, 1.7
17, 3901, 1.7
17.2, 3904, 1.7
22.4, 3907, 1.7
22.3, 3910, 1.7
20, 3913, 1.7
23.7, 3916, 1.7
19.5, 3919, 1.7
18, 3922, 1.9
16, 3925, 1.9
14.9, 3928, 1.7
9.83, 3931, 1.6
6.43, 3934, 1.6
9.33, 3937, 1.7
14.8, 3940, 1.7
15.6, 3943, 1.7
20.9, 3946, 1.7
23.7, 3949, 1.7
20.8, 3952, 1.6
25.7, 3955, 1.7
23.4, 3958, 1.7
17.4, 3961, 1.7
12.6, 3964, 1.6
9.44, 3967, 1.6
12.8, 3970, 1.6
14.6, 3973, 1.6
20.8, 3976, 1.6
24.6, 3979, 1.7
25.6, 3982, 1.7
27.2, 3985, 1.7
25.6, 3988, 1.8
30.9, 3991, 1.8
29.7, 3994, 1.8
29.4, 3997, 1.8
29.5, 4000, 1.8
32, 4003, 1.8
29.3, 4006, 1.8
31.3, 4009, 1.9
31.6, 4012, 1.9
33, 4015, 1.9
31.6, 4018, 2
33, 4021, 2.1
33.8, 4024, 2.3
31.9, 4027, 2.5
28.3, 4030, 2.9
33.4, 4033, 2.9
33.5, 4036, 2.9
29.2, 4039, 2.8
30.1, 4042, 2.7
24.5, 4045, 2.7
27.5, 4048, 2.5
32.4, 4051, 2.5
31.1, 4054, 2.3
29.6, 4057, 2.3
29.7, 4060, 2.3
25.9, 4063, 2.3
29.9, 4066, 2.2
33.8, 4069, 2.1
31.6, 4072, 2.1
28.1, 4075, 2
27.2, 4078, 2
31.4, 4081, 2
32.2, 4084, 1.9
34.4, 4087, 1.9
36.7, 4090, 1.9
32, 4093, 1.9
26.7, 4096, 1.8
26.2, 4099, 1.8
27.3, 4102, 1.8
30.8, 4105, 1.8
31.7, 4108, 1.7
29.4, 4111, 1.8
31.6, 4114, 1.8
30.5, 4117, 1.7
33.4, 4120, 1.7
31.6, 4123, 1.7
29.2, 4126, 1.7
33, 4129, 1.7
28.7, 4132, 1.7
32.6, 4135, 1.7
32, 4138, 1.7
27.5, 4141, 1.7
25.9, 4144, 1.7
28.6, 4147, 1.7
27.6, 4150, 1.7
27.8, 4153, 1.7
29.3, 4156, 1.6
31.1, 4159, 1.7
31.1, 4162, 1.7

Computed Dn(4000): 2.00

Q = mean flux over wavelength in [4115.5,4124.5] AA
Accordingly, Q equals 31.8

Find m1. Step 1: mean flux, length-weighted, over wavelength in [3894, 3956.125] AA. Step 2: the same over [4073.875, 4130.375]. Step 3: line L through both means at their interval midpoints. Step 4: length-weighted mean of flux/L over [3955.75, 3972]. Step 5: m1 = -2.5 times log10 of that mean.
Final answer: 0.30 mag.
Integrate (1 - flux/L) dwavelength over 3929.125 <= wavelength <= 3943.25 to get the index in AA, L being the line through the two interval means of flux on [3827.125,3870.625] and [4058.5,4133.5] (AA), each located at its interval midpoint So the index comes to 6.3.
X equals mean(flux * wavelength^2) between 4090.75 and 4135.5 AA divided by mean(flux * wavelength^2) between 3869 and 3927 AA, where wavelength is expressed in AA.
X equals 1.9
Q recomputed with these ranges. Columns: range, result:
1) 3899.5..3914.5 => 19.8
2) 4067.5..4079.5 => 30.2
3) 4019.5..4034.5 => 32.1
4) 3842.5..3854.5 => 15.1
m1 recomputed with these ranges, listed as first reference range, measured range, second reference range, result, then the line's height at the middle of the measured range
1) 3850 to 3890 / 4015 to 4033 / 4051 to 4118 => -0.22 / 26.1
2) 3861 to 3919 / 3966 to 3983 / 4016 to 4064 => 0.36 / 24.9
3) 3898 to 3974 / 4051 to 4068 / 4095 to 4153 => -0.17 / 25.4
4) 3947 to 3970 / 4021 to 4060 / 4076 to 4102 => -0.17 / 26.2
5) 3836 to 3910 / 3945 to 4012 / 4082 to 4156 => -0.07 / 22.1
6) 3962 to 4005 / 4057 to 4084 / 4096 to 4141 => -0.08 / 27.8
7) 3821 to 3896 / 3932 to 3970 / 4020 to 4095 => 0.32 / 22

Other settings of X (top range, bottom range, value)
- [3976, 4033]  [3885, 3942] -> 1.85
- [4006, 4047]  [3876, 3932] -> 1.88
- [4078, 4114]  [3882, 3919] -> 1.77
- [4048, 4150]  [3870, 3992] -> 1.81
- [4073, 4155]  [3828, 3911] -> 2.21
